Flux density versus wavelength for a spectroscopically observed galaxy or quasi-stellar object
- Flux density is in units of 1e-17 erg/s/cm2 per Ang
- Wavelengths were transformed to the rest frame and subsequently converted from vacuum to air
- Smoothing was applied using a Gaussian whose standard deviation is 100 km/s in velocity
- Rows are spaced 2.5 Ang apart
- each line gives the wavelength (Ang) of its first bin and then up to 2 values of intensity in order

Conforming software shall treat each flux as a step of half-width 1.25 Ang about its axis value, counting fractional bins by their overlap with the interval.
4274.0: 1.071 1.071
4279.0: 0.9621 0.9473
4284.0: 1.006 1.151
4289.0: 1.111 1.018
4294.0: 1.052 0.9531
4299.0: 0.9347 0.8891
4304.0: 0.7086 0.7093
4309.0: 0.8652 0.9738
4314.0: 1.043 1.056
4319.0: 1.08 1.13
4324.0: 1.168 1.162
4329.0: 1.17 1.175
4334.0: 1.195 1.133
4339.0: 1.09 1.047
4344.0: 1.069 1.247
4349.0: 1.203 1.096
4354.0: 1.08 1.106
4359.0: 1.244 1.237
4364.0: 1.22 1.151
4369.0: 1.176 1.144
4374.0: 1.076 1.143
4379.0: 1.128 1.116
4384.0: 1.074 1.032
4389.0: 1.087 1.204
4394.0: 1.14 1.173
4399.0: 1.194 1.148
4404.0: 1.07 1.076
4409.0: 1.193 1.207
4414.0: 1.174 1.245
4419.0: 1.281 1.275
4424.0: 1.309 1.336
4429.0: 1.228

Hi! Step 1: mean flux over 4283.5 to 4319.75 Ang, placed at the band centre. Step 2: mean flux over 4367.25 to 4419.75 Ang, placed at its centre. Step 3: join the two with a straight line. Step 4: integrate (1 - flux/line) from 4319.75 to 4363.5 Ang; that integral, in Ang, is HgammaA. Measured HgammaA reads -4.4 Ang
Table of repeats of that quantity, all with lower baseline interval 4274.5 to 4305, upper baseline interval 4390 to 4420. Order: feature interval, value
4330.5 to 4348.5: -1.2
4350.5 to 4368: -1.0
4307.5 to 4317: 0.5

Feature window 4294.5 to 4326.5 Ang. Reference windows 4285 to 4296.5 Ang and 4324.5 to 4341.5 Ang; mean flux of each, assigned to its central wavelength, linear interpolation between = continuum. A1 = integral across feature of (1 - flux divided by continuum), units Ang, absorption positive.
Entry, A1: 4.0 Ang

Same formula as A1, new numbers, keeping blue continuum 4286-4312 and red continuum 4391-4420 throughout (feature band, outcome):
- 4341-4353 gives -1.1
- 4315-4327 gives -1.6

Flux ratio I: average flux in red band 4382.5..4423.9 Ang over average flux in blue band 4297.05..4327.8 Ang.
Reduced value 1.19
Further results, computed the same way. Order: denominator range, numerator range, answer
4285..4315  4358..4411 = 1.20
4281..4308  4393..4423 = 1.24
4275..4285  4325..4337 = 1.17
